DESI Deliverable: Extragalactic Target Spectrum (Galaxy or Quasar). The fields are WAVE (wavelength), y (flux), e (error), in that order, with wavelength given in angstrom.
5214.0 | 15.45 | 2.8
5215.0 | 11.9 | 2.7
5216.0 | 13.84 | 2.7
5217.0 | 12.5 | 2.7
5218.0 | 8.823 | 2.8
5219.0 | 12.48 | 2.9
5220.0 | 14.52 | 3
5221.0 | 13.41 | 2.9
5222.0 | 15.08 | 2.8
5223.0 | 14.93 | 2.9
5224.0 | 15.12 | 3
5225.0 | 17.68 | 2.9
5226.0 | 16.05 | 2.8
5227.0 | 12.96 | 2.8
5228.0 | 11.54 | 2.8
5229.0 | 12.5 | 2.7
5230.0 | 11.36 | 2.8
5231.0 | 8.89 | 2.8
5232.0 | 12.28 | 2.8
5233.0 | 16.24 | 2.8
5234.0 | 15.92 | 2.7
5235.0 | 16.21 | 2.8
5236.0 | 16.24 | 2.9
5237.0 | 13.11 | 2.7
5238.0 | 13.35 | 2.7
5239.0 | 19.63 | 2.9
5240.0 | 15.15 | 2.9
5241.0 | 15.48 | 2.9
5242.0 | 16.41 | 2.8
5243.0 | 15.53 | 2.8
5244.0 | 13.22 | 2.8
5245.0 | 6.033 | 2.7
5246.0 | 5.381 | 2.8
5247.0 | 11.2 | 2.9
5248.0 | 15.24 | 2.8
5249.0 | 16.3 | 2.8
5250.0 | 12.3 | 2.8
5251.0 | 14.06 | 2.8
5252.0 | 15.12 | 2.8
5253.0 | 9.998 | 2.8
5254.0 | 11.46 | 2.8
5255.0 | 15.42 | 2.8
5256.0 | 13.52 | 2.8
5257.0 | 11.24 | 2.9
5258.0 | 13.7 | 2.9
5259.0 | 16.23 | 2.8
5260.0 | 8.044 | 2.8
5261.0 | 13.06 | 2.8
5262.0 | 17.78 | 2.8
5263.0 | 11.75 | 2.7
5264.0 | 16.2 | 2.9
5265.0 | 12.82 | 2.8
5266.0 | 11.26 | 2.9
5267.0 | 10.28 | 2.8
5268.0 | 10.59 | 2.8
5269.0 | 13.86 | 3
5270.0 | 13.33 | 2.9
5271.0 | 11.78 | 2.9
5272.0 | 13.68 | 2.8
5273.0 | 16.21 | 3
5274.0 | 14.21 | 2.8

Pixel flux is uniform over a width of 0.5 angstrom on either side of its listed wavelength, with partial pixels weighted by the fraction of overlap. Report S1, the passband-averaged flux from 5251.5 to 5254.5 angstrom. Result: 12.2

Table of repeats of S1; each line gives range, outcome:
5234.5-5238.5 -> 14.7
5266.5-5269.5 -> 11.6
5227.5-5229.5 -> 12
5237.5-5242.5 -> 16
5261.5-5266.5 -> 14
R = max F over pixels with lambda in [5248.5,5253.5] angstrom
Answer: 16.3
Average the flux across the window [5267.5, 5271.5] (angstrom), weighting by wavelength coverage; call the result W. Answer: 12.4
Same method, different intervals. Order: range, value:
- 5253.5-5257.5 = 12.9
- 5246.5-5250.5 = 13.8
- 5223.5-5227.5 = 15.5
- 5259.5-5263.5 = 12.7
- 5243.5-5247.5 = 8.96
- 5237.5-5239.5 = 16.5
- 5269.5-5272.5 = 12.9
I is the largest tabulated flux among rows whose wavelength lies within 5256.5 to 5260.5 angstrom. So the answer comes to 16.23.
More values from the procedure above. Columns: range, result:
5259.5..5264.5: 17.78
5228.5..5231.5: 12.5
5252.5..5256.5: 15.42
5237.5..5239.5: 19.63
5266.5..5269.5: 13.86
